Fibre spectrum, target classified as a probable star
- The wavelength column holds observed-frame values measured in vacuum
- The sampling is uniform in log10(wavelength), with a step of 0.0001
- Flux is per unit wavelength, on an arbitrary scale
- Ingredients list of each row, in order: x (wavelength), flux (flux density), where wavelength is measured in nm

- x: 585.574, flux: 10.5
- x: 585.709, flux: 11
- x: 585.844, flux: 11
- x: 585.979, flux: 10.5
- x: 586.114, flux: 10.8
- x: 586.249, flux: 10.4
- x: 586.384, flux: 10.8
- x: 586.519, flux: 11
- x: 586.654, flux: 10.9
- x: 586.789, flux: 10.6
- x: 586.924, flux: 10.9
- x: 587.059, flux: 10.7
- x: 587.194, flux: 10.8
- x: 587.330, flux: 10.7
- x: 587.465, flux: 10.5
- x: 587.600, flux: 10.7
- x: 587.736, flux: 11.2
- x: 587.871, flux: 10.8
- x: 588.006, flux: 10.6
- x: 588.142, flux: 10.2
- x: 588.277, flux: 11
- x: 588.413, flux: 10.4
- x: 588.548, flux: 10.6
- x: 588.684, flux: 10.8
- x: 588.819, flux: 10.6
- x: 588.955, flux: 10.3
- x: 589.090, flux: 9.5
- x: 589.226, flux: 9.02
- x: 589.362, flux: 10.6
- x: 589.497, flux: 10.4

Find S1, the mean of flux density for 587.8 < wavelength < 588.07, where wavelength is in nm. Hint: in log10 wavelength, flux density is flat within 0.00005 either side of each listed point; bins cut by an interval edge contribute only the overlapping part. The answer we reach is 10.7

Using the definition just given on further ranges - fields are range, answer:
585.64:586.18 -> 10.8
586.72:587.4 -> 10.7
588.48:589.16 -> 10.4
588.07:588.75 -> 10.6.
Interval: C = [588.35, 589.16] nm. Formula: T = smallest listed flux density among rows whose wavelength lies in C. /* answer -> 9.5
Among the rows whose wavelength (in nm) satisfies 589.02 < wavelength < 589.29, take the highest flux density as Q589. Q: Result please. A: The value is 9.5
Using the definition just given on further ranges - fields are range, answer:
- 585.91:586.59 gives 11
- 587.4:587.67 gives 10.7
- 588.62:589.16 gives 10.8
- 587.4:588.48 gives 11.2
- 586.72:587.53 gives 10.9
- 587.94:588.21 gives 10.6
